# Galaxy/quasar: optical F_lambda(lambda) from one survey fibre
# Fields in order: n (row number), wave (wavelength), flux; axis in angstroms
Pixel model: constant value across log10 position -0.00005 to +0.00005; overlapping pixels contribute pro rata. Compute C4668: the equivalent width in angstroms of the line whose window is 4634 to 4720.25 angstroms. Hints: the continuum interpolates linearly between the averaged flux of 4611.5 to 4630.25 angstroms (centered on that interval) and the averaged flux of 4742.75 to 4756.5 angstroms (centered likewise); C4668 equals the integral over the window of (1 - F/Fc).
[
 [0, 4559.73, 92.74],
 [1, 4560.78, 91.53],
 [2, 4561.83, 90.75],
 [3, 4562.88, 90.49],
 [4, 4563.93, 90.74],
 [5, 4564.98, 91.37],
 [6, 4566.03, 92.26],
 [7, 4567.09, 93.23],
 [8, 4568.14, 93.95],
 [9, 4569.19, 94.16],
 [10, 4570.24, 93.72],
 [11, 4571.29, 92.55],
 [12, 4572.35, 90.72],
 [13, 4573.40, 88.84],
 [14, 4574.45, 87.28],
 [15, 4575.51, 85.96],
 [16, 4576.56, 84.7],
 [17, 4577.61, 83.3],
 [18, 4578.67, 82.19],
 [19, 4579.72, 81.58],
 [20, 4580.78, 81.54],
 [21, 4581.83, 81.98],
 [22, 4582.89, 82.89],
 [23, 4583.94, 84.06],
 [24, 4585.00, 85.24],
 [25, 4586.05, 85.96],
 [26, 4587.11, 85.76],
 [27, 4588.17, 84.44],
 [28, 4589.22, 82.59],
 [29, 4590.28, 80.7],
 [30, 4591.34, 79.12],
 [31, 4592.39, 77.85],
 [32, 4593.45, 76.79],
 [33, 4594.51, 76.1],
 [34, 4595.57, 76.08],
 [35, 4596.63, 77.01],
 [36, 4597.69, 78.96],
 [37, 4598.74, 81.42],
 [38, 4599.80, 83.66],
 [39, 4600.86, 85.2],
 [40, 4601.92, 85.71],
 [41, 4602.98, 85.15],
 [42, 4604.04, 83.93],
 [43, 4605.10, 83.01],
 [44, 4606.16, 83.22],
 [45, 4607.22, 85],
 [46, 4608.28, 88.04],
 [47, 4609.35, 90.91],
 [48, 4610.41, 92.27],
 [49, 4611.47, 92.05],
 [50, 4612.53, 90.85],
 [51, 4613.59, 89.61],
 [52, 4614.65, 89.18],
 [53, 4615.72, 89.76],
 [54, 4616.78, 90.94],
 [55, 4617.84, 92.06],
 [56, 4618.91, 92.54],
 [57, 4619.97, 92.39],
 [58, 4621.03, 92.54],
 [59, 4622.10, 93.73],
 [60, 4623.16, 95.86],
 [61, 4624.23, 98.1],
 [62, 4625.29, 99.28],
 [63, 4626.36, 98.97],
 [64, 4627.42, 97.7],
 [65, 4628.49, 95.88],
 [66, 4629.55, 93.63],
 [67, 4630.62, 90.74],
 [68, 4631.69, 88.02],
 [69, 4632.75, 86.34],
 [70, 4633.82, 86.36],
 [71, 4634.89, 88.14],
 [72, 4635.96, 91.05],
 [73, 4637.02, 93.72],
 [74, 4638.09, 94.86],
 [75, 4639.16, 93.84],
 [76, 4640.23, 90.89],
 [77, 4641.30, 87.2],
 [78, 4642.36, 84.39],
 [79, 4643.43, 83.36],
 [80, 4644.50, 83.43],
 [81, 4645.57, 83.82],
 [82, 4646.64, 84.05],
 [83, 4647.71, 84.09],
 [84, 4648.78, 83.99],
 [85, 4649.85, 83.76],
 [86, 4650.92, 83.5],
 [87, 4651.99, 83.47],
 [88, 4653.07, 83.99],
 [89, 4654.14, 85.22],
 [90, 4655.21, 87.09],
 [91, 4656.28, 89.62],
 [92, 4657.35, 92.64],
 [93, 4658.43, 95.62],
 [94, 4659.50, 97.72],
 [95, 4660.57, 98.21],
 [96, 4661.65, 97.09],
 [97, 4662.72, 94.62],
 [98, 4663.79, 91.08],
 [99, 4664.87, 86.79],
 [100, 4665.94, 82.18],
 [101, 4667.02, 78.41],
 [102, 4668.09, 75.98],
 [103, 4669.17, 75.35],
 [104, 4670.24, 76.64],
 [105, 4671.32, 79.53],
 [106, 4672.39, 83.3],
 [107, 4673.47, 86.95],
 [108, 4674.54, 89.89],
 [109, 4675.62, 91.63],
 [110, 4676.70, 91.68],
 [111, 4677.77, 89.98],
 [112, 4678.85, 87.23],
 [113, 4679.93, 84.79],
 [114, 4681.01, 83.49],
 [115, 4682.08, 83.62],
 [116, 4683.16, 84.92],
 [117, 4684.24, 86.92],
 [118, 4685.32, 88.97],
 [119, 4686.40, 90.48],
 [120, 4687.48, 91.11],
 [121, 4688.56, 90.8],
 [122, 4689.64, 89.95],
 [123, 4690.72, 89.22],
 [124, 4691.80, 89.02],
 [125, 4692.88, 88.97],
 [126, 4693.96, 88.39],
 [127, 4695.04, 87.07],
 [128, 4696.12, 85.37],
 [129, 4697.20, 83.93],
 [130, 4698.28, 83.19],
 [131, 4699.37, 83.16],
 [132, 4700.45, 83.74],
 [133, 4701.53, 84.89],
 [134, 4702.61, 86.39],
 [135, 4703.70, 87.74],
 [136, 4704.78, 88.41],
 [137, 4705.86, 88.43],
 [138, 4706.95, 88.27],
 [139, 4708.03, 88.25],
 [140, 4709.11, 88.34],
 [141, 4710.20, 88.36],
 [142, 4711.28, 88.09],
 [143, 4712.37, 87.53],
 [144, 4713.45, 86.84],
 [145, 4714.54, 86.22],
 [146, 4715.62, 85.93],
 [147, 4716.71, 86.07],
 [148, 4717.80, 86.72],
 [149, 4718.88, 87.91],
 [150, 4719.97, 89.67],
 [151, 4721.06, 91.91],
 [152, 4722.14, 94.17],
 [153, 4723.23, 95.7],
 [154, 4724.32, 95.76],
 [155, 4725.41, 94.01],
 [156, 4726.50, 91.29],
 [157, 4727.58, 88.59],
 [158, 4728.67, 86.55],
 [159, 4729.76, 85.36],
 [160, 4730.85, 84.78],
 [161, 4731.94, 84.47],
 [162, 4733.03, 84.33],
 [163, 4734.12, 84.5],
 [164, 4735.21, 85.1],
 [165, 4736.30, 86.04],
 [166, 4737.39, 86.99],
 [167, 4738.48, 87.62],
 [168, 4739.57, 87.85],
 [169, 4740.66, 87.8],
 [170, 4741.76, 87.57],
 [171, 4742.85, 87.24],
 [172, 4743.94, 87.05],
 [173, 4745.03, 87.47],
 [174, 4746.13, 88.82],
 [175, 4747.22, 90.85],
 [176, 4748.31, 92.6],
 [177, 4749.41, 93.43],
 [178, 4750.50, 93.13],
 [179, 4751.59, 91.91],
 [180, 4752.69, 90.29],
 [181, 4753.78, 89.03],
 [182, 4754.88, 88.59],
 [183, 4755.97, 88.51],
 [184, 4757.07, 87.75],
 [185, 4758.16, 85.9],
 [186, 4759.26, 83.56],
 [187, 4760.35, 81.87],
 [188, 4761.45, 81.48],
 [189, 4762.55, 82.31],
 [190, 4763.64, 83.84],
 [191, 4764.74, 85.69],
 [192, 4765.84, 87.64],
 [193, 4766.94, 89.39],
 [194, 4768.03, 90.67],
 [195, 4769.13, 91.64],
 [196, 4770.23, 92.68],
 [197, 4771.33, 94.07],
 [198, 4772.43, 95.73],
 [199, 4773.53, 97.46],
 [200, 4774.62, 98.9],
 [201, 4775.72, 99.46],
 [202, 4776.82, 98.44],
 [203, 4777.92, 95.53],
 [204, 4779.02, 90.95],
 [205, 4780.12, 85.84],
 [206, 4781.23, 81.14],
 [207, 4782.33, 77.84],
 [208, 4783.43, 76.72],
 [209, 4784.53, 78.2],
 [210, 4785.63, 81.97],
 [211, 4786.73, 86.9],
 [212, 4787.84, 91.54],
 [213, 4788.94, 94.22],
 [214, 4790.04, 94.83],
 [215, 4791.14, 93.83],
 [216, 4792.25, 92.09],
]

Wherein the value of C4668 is 4.6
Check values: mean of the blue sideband 93.7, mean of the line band 87.2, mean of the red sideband 90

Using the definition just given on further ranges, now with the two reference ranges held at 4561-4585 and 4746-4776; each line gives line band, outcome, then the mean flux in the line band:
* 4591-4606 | 1.28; 80.8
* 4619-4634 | -0.86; 93.7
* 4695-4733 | 0.70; 87.8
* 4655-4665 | -0.52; 93.5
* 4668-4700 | 1.05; 86.2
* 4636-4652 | 0.35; 86.8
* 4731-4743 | 0.45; 86.2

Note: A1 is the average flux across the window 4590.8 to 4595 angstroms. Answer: 77.5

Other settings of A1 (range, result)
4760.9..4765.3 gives 83.3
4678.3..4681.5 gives 85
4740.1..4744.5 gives 87.4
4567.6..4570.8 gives 94.2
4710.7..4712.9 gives 87.8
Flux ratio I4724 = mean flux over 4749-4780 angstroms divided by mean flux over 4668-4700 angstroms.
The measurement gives 1.05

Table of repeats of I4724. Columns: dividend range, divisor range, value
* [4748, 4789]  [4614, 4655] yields 0.99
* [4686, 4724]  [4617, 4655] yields 0.98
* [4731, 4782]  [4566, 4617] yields 1.04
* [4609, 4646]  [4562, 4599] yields 1.07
